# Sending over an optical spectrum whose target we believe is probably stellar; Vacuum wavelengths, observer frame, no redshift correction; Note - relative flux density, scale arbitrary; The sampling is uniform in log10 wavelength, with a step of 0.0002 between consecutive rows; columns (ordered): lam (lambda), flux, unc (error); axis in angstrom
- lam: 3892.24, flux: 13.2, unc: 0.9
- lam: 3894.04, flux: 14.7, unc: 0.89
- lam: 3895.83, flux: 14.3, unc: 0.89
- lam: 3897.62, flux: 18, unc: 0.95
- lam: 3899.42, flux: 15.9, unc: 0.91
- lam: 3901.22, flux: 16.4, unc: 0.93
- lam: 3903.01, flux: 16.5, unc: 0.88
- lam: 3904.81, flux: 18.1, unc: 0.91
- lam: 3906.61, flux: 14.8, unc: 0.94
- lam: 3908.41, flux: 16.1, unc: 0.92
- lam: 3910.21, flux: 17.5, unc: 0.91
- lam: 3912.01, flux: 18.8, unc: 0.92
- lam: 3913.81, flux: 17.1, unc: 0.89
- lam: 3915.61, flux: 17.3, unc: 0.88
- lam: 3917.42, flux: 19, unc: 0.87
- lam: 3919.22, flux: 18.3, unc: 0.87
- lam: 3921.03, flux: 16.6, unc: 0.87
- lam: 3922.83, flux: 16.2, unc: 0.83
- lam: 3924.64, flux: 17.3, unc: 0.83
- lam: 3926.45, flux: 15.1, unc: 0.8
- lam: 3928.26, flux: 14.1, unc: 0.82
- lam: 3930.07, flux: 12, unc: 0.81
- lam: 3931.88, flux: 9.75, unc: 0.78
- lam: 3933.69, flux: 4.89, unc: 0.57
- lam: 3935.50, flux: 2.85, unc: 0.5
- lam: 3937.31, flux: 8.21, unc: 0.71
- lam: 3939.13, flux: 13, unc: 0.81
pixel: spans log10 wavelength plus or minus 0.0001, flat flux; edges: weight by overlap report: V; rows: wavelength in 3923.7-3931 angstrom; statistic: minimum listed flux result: 12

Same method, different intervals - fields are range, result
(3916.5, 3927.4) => 15.1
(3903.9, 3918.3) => 14.8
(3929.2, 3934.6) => 4.89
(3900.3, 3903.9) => 16.4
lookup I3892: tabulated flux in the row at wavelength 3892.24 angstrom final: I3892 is 13.2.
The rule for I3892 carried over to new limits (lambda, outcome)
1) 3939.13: 13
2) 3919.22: 18.3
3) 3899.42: 15.9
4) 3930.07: 12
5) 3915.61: 17.3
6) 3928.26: 14.1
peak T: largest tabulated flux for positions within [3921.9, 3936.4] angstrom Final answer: 17.3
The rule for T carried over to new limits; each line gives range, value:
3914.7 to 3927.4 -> 19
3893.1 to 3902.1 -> 18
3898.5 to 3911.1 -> 18.1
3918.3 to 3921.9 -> 18.3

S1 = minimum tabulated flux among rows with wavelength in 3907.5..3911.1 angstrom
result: 16.1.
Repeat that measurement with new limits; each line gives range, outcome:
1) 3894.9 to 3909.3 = 14.3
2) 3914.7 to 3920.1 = 17.3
